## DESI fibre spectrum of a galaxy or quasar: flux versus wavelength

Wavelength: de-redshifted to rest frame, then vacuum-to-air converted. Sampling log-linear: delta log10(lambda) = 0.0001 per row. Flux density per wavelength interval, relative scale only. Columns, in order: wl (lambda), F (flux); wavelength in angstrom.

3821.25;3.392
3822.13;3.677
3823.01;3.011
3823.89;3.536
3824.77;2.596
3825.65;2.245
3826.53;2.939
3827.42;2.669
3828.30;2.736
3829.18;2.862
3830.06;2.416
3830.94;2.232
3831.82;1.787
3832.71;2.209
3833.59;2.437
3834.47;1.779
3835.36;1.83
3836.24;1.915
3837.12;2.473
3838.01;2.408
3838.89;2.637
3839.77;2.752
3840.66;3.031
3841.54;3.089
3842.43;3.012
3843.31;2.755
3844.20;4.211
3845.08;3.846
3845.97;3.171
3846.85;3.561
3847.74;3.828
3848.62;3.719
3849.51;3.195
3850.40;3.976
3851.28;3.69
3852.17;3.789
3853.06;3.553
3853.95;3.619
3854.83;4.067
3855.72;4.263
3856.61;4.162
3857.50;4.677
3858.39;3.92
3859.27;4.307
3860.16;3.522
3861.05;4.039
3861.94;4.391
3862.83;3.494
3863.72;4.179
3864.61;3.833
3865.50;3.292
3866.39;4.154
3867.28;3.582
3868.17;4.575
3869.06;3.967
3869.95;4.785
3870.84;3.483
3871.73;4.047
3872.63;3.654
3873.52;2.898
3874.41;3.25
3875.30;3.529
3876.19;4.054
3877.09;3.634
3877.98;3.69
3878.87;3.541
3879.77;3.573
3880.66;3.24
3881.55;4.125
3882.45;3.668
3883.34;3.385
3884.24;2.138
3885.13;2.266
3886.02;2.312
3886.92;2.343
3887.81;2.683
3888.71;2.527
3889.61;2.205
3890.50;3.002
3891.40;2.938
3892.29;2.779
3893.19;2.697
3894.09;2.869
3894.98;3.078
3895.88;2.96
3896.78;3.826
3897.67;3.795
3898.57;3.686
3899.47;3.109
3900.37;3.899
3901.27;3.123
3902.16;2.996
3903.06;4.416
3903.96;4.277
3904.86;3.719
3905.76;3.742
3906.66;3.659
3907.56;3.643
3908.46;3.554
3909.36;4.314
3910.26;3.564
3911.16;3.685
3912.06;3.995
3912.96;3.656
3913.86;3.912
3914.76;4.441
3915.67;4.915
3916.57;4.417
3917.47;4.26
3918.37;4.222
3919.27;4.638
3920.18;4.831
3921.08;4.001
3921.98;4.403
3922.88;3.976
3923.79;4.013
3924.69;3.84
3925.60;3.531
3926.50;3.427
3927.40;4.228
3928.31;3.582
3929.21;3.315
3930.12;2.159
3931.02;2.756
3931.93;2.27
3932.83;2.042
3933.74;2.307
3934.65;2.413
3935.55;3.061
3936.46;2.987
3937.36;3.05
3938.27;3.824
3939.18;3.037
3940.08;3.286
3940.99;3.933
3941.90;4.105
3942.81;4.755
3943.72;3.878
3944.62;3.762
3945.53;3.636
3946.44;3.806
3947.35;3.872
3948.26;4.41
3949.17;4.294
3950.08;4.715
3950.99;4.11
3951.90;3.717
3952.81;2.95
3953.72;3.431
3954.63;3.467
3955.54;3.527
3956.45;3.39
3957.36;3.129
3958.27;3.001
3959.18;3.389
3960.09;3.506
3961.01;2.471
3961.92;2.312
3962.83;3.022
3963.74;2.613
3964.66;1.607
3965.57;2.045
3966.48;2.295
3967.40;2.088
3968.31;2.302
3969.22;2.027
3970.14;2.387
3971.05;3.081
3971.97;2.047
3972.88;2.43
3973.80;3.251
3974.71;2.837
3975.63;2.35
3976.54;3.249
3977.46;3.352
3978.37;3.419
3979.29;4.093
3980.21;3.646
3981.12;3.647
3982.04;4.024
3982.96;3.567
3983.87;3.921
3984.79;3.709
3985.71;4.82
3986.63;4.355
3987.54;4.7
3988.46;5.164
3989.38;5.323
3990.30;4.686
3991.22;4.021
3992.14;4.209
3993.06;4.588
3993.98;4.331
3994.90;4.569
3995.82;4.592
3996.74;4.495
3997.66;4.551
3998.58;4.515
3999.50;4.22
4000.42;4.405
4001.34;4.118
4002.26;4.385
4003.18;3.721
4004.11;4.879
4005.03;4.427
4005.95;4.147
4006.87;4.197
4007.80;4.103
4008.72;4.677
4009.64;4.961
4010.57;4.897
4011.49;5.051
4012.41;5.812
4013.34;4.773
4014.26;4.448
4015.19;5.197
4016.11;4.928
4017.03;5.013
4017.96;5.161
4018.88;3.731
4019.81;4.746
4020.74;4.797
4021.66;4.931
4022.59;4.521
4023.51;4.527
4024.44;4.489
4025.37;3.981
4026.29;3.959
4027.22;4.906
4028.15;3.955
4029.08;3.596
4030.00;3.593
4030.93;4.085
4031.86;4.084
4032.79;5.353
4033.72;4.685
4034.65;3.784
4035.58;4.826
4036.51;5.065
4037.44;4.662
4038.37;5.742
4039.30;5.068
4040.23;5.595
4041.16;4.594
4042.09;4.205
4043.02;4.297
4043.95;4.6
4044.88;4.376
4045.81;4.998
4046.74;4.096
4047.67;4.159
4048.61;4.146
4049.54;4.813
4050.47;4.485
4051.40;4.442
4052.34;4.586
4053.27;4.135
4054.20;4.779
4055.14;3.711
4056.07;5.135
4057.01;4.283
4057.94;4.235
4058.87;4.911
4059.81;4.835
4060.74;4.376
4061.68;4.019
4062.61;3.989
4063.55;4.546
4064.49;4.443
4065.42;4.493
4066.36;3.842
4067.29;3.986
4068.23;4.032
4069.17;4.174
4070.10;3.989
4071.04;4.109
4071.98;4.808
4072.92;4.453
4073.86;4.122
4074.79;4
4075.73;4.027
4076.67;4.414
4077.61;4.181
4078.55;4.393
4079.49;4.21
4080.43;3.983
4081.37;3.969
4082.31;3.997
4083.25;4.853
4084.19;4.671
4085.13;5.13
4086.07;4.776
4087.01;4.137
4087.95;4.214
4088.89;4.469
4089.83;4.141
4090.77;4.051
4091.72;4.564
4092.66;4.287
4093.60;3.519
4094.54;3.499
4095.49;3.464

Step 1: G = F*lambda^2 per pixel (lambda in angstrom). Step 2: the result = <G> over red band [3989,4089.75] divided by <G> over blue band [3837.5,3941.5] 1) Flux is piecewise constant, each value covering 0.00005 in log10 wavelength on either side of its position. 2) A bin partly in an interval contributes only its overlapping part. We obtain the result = 1.4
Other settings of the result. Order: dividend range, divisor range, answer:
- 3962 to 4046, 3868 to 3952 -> 1.22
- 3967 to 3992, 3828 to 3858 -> 1.21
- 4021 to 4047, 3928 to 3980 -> 1.51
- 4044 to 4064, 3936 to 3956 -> 1.25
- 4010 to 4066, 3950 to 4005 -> 1.31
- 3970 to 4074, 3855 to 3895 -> 1.34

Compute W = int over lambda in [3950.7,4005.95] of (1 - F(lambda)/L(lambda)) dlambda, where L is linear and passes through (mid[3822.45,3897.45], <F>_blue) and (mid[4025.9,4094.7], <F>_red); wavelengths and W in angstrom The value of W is 4.9 angstrom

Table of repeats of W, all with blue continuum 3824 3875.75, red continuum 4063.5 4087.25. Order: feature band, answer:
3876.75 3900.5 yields 2.7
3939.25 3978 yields 6.2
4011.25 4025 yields -2.5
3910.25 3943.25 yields 0.1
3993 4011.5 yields -2.2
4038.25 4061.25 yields -2.1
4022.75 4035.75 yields -0.5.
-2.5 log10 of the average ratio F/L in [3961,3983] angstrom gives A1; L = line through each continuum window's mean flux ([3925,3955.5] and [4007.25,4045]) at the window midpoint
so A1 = 0.36 mag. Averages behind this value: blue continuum 3.46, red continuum 4.63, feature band 2.8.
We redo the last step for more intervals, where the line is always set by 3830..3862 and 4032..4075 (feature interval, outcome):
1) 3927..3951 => 0.105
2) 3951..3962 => 0.195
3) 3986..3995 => -0.124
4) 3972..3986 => 0.178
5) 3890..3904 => 0.077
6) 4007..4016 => -0.150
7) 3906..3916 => -0.083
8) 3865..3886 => -0.045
